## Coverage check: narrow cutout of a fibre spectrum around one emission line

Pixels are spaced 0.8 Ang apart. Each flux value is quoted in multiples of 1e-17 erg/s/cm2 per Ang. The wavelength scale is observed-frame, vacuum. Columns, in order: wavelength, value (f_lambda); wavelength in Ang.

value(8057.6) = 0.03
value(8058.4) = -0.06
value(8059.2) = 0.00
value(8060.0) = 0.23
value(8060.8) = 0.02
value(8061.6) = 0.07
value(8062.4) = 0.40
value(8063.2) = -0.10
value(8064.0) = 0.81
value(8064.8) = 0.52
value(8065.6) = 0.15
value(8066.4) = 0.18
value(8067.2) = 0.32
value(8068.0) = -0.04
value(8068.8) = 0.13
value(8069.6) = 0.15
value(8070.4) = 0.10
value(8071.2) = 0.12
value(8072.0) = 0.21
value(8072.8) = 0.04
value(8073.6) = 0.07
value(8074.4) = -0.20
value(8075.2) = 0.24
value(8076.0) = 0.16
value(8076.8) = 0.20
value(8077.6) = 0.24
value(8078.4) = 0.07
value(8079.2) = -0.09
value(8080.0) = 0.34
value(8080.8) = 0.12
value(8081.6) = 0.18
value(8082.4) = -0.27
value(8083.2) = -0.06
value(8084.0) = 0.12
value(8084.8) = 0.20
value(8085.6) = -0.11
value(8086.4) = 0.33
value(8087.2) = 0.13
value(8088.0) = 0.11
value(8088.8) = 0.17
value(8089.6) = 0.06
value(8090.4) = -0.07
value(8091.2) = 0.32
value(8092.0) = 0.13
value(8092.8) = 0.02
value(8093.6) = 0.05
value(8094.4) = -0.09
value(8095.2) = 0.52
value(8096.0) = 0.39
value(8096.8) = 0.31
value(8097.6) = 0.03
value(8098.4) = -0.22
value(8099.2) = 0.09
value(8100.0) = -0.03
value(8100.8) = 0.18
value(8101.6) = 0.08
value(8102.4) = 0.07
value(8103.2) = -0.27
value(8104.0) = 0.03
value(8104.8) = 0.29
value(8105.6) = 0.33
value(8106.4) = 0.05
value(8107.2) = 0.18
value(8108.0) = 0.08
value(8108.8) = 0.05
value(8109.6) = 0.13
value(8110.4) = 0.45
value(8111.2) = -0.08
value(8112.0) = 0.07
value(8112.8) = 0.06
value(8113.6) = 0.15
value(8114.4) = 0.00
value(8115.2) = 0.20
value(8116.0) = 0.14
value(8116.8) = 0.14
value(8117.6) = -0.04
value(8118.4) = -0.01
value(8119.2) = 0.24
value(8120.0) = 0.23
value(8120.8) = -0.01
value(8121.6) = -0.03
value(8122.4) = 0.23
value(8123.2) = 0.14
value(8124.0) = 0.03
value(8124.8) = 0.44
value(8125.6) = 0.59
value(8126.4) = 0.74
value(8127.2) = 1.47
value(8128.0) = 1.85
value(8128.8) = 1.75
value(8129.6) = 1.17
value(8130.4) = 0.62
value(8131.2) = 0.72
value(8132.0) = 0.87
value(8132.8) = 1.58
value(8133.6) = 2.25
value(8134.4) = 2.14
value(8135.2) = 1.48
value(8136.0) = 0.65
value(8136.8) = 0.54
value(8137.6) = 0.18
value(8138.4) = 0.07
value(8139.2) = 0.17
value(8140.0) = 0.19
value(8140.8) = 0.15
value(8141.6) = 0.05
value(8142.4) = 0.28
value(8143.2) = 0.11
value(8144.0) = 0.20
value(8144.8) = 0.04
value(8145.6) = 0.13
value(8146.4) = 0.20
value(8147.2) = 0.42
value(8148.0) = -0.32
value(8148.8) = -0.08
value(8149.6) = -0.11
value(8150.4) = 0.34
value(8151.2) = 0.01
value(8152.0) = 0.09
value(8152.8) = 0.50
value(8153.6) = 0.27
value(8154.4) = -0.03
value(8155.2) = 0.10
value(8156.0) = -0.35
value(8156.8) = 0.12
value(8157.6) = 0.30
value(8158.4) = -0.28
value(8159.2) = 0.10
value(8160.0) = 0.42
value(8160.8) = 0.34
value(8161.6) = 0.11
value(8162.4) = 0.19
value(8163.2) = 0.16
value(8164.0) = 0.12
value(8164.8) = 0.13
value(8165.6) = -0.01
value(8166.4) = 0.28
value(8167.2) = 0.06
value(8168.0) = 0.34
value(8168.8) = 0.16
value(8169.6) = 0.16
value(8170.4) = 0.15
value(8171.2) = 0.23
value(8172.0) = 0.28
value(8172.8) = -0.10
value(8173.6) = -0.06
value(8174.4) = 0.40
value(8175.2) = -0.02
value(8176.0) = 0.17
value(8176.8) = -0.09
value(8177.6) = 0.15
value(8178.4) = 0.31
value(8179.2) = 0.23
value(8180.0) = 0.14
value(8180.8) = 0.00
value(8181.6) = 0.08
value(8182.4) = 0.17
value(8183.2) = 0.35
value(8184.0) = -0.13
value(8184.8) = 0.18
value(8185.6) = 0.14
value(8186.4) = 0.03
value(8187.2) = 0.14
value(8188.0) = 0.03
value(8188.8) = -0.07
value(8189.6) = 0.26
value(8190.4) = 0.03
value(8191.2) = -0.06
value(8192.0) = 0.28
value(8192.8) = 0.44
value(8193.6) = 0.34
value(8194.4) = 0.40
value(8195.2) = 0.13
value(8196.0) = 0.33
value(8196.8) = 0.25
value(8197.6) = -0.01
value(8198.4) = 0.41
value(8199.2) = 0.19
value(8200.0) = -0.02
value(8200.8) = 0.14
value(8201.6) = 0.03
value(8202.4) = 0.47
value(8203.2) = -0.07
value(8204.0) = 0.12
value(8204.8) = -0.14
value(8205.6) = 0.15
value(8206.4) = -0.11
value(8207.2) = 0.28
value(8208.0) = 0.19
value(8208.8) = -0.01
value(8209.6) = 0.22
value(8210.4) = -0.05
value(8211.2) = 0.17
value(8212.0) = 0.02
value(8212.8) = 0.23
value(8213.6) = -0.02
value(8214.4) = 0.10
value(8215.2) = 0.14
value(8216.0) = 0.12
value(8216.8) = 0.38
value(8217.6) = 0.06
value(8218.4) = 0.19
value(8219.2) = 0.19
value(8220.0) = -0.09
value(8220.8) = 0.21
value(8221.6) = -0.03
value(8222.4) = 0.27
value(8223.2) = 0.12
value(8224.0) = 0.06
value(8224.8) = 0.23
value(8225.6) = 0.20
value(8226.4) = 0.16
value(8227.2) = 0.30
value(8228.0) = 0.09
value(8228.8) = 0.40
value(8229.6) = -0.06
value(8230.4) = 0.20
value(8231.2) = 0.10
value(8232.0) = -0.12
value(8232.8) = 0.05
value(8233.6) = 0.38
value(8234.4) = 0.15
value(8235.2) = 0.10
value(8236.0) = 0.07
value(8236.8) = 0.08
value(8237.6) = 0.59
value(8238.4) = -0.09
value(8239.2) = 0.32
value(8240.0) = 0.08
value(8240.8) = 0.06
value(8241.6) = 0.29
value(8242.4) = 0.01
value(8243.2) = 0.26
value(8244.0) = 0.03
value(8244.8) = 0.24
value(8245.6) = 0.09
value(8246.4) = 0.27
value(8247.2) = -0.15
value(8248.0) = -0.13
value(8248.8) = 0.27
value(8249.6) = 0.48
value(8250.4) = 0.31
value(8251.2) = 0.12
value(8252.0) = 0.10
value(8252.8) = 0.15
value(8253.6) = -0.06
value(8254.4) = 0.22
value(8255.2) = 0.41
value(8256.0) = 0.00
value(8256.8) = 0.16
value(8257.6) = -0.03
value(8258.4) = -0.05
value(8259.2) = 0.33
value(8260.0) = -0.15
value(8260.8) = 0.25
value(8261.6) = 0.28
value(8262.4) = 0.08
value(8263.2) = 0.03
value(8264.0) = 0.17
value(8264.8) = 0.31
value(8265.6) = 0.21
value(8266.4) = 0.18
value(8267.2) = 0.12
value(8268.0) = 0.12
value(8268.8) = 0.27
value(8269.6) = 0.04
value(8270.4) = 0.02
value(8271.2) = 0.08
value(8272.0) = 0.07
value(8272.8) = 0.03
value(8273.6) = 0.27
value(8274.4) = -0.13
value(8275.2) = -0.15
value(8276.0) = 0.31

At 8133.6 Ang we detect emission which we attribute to [O II] 3727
